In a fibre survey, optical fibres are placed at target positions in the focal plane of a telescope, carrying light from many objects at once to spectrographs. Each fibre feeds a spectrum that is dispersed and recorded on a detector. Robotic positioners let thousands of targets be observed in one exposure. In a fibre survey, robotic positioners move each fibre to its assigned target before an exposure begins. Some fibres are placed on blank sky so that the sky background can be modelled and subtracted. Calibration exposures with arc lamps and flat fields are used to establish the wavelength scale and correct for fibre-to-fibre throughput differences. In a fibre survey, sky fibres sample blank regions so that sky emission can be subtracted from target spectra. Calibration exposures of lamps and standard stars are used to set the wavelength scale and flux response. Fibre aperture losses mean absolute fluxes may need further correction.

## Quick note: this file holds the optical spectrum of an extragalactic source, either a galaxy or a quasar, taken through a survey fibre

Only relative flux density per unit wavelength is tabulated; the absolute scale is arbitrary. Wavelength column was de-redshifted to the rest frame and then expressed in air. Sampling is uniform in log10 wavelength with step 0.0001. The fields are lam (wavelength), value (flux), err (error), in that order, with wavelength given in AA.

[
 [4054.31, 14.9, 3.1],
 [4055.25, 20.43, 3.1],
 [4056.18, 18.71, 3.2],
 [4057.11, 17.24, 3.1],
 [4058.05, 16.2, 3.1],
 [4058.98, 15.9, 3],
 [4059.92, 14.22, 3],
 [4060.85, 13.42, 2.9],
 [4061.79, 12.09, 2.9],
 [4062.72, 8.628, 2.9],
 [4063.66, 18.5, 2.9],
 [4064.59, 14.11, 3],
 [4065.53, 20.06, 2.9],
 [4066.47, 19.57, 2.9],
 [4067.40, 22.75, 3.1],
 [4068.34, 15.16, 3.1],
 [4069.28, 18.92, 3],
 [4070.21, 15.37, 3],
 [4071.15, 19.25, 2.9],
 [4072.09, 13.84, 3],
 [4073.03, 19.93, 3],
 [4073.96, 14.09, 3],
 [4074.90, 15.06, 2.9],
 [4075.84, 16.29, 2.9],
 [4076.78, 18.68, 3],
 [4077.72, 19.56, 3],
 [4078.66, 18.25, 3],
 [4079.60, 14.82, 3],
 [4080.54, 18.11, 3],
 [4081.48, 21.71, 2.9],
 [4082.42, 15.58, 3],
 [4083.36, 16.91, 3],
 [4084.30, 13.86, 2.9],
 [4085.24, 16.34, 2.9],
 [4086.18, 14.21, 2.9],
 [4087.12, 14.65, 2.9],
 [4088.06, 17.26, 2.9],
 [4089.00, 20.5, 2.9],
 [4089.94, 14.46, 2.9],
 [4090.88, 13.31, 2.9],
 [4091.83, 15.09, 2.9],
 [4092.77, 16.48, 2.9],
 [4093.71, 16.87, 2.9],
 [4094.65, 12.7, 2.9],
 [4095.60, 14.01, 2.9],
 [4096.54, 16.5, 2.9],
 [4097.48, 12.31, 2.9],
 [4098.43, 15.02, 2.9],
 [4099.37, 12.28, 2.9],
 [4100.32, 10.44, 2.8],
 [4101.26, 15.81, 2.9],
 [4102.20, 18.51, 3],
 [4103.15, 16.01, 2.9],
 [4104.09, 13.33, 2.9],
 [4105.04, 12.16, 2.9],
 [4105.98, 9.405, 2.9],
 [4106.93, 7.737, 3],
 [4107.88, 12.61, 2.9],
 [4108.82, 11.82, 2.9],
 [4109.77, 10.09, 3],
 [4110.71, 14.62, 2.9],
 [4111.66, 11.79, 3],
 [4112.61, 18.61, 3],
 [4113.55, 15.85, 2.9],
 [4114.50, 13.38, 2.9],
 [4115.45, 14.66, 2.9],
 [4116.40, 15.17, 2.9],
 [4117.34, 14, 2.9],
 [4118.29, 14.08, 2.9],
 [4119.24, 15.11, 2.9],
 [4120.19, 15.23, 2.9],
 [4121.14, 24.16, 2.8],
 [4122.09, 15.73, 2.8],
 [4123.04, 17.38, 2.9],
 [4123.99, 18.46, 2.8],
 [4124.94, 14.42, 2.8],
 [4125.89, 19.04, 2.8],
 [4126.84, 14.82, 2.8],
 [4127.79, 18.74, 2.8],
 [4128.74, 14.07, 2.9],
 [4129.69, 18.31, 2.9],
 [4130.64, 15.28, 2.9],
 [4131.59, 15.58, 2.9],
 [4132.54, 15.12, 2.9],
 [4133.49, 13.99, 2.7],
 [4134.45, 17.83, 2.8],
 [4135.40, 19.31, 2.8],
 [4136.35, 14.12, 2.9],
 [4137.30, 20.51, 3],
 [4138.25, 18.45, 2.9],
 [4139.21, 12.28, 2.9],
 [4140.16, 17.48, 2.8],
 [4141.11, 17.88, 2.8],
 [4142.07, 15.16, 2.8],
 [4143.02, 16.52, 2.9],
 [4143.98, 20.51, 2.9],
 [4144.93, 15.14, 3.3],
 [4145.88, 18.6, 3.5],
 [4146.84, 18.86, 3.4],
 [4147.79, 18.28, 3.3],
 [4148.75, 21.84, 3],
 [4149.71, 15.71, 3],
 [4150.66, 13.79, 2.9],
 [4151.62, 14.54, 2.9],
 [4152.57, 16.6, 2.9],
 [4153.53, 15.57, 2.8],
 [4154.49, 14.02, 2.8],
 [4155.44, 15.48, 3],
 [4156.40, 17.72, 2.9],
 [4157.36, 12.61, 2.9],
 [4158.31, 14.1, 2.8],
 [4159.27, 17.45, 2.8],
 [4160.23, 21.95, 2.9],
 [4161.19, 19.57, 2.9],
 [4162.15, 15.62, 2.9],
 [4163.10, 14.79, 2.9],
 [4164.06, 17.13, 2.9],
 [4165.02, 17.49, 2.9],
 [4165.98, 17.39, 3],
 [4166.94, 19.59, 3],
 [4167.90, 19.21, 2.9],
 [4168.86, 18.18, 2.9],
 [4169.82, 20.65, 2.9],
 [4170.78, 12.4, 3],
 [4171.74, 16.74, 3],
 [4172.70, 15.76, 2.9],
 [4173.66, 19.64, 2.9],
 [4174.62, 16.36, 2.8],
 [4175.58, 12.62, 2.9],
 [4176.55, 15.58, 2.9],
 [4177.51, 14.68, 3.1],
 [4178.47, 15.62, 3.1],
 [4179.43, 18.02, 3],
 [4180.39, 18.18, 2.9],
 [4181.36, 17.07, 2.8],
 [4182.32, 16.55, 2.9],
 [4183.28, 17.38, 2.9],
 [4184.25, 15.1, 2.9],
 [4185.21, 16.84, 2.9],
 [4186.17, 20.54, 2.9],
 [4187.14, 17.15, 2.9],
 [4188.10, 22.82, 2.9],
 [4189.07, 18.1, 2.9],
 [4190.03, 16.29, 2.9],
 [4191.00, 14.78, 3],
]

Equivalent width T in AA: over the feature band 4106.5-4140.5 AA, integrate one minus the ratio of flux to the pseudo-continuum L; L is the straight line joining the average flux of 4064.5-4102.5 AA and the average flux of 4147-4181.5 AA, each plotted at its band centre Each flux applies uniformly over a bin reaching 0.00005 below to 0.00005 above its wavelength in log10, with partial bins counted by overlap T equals 2.0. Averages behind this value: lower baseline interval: 16.3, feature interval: 15.6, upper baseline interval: 16.7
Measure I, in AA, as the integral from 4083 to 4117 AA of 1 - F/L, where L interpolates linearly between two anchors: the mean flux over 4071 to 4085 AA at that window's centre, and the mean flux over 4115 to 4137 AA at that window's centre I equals 4.9 AA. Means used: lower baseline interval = 17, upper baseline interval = 16.3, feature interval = 14.3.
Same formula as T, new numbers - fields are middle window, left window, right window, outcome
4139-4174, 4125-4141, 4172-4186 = -0.93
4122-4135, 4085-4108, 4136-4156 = -0.40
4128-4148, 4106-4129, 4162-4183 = -1.50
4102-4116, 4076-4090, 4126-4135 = 2.76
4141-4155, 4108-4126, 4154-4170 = -0.21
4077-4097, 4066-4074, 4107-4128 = 0.78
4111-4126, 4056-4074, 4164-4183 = 0.63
